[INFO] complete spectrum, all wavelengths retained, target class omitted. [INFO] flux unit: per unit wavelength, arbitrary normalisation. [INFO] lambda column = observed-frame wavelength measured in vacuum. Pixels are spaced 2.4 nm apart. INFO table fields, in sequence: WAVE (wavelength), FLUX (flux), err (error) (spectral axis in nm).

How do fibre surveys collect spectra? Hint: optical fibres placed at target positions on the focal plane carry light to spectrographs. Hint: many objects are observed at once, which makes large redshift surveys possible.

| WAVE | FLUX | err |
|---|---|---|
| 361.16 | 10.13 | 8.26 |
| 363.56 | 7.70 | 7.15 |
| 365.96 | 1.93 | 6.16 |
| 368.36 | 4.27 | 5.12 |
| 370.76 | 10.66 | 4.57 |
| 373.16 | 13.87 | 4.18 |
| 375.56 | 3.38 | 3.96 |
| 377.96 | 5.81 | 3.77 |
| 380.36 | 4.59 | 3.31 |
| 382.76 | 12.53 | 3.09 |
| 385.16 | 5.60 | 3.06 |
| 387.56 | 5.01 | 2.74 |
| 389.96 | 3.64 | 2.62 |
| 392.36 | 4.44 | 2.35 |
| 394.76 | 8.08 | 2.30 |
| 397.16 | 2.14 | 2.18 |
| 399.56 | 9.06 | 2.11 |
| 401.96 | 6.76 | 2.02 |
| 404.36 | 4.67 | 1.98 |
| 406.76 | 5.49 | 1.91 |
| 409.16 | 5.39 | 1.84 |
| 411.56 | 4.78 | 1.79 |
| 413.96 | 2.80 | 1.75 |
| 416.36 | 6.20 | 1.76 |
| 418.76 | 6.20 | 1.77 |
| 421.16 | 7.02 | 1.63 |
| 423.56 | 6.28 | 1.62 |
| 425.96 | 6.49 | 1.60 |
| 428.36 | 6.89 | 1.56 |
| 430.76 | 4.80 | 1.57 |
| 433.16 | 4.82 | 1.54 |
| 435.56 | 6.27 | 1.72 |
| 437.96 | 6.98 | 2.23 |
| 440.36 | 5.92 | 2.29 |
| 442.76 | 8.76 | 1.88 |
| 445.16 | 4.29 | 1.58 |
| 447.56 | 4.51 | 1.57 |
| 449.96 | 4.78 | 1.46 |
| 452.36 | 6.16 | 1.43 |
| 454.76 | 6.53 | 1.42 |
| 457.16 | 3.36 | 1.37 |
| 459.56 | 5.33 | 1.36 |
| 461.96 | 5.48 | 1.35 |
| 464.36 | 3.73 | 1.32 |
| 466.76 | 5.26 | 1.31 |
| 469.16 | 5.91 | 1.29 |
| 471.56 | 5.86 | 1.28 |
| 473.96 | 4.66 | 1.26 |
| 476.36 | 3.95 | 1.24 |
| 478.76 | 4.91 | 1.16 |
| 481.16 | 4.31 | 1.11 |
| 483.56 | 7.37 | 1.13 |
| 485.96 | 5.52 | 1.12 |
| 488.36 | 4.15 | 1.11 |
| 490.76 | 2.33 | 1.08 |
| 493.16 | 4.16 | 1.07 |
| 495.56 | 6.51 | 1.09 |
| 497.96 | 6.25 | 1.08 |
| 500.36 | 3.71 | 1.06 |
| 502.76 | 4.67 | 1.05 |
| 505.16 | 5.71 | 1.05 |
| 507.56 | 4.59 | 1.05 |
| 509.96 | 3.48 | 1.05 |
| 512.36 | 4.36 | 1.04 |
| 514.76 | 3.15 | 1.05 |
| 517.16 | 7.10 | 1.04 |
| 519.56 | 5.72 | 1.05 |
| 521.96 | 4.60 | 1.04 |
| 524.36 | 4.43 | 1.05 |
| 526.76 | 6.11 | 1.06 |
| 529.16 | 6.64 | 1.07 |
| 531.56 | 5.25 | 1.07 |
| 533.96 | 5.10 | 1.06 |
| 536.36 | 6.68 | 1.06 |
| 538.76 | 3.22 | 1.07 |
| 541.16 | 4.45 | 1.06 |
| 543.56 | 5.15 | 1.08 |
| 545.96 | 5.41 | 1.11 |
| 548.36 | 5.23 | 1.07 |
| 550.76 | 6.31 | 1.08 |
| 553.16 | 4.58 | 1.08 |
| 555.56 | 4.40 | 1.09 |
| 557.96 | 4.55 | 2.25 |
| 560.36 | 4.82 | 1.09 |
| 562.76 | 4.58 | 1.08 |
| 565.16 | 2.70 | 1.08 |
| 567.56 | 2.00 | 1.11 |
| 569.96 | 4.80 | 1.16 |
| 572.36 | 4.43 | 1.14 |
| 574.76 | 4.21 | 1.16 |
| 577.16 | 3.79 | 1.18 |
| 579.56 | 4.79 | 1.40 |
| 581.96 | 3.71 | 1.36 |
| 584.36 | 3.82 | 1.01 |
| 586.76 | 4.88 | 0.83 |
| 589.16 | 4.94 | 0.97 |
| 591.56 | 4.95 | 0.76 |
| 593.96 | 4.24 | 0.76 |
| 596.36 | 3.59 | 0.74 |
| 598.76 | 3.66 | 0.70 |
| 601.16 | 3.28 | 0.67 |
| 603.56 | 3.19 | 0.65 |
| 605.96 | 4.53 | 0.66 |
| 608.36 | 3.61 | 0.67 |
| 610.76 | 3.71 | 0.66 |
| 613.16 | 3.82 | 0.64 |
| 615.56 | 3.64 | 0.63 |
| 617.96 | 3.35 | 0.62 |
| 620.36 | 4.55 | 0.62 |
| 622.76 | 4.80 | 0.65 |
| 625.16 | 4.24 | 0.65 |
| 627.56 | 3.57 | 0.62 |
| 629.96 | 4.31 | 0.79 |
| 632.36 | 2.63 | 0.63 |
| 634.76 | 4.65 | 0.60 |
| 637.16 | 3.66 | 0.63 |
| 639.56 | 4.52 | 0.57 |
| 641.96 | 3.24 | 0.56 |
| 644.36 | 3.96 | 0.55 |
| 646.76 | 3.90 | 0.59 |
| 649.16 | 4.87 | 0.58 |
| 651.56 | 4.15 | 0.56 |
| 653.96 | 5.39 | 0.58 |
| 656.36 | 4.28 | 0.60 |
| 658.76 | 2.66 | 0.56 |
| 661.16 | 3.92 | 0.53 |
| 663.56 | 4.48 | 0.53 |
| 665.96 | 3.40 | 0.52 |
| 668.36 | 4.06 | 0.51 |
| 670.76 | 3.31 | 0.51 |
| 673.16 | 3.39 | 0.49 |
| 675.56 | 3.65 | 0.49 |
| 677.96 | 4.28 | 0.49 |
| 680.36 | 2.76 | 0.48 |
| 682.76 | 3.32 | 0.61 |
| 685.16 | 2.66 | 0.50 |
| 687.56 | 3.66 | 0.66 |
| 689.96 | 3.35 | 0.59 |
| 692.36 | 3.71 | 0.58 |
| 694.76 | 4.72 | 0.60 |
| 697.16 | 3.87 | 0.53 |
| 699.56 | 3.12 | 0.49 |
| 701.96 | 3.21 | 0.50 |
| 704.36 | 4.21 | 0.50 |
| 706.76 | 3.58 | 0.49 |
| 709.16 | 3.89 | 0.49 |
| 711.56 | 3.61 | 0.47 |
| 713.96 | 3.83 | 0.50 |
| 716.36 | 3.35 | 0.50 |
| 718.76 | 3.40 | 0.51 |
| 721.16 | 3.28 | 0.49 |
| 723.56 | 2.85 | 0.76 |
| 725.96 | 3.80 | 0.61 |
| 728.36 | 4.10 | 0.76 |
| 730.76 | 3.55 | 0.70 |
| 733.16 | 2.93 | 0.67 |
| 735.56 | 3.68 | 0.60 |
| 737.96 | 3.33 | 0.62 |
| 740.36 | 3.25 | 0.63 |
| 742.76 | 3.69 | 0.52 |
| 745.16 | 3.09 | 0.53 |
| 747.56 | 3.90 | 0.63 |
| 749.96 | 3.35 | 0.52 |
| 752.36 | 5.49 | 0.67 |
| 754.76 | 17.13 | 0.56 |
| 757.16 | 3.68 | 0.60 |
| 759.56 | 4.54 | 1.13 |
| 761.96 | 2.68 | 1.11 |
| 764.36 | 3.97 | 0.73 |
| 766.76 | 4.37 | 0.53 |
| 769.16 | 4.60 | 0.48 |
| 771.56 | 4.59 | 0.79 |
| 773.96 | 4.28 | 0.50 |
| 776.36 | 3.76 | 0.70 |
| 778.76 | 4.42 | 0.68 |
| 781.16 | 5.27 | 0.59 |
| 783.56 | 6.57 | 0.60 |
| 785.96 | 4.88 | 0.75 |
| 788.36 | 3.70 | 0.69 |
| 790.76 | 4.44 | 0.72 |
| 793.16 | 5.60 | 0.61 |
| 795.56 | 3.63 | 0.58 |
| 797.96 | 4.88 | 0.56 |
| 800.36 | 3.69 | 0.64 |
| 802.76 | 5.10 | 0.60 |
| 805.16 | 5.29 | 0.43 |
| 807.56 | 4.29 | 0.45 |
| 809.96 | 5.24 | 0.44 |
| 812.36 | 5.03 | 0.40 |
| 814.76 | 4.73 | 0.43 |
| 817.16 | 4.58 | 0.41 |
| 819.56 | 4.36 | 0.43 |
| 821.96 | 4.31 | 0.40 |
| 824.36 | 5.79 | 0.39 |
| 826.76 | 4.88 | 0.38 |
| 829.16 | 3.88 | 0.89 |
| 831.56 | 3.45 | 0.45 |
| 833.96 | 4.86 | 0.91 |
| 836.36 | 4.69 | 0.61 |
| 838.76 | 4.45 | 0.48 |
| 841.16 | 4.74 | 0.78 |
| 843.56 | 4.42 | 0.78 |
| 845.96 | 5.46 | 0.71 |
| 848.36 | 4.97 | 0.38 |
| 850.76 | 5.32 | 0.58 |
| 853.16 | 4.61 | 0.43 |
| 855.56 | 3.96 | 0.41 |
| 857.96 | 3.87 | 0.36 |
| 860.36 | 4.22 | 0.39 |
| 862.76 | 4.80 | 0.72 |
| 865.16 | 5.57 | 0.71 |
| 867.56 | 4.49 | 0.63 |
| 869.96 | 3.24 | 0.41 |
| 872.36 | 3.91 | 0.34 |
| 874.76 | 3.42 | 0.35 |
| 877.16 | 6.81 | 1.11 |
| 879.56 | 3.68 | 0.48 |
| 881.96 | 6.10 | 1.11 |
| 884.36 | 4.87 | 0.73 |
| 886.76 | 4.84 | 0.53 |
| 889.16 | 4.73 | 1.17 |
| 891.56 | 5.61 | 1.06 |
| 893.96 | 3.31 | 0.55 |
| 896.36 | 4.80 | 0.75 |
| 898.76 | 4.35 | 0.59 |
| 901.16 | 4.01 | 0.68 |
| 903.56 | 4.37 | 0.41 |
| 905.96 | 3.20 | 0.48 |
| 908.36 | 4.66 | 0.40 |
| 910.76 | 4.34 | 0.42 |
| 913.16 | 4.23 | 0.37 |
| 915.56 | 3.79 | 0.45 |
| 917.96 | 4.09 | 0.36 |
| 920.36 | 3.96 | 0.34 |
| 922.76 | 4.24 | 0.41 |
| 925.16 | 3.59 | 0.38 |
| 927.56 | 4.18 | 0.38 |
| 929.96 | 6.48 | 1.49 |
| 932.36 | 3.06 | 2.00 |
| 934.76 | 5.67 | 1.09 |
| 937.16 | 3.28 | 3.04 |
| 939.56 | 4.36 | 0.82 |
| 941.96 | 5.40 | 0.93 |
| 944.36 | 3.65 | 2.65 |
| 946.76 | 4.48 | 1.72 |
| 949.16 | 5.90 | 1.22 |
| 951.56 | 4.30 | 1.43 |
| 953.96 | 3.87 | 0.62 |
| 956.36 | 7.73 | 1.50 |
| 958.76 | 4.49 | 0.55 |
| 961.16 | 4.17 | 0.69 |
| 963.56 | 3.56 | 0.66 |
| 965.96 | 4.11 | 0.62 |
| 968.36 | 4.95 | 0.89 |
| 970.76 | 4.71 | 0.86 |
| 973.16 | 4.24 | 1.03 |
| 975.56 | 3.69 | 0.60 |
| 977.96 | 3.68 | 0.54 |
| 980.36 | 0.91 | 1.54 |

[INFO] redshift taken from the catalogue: 1.02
